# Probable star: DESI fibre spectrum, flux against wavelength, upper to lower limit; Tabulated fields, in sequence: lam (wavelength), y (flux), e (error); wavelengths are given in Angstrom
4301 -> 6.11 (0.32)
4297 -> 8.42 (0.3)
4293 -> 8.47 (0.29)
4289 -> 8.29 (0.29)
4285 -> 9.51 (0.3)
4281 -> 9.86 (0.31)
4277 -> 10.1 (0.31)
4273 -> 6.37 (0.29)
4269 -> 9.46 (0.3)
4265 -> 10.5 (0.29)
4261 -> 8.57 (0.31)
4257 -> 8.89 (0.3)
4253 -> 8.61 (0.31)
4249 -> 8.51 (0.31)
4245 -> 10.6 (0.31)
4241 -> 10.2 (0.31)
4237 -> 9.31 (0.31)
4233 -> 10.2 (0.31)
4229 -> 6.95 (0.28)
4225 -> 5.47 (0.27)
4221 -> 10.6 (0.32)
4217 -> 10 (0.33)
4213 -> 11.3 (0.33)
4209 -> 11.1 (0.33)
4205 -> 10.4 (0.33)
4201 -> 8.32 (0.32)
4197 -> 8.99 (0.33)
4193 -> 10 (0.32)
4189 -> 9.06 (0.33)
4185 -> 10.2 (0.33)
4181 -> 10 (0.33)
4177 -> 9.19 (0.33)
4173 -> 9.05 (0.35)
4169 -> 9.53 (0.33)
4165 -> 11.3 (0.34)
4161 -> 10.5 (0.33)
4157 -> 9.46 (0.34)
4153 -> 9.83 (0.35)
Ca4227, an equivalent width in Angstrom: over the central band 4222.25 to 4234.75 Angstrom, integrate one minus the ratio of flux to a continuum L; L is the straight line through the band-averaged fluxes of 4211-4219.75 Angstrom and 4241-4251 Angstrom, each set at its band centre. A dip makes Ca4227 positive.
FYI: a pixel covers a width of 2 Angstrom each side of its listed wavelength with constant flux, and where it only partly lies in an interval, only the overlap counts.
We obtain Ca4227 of 3.1 Angstrom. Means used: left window 10.6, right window 9.68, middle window 7.67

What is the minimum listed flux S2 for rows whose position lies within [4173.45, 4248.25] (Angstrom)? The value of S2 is 5.47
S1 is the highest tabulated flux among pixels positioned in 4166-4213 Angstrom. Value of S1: 11.3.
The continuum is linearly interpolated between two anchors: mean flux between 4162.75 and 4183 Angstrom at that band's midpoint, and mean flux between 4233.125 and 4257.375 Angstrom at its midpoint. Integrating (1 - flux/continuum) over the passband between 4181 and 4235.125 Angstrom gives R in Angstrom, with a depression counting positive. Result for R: 1.1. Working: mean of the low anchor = 9.82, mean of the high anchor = 9.45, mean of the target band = 9.45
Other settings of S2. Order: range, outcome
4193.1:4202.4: 8.32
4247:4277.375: 6.37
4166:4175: 9.05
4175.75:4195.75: 9.06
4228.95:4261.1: 6.95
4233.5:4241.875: 9.31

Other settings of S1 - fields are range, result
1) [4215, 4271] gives 10.6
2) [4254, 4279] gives 10.5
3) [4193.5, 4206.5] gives 10.4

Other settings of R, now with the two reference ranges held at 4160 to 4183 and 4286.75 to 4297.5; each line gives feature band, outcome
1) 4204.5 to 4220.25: -2.2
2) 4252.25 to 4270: -0.9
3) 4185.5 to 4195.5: 0.1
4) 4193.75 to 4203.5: 0.7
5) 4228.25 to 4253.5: -0.8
